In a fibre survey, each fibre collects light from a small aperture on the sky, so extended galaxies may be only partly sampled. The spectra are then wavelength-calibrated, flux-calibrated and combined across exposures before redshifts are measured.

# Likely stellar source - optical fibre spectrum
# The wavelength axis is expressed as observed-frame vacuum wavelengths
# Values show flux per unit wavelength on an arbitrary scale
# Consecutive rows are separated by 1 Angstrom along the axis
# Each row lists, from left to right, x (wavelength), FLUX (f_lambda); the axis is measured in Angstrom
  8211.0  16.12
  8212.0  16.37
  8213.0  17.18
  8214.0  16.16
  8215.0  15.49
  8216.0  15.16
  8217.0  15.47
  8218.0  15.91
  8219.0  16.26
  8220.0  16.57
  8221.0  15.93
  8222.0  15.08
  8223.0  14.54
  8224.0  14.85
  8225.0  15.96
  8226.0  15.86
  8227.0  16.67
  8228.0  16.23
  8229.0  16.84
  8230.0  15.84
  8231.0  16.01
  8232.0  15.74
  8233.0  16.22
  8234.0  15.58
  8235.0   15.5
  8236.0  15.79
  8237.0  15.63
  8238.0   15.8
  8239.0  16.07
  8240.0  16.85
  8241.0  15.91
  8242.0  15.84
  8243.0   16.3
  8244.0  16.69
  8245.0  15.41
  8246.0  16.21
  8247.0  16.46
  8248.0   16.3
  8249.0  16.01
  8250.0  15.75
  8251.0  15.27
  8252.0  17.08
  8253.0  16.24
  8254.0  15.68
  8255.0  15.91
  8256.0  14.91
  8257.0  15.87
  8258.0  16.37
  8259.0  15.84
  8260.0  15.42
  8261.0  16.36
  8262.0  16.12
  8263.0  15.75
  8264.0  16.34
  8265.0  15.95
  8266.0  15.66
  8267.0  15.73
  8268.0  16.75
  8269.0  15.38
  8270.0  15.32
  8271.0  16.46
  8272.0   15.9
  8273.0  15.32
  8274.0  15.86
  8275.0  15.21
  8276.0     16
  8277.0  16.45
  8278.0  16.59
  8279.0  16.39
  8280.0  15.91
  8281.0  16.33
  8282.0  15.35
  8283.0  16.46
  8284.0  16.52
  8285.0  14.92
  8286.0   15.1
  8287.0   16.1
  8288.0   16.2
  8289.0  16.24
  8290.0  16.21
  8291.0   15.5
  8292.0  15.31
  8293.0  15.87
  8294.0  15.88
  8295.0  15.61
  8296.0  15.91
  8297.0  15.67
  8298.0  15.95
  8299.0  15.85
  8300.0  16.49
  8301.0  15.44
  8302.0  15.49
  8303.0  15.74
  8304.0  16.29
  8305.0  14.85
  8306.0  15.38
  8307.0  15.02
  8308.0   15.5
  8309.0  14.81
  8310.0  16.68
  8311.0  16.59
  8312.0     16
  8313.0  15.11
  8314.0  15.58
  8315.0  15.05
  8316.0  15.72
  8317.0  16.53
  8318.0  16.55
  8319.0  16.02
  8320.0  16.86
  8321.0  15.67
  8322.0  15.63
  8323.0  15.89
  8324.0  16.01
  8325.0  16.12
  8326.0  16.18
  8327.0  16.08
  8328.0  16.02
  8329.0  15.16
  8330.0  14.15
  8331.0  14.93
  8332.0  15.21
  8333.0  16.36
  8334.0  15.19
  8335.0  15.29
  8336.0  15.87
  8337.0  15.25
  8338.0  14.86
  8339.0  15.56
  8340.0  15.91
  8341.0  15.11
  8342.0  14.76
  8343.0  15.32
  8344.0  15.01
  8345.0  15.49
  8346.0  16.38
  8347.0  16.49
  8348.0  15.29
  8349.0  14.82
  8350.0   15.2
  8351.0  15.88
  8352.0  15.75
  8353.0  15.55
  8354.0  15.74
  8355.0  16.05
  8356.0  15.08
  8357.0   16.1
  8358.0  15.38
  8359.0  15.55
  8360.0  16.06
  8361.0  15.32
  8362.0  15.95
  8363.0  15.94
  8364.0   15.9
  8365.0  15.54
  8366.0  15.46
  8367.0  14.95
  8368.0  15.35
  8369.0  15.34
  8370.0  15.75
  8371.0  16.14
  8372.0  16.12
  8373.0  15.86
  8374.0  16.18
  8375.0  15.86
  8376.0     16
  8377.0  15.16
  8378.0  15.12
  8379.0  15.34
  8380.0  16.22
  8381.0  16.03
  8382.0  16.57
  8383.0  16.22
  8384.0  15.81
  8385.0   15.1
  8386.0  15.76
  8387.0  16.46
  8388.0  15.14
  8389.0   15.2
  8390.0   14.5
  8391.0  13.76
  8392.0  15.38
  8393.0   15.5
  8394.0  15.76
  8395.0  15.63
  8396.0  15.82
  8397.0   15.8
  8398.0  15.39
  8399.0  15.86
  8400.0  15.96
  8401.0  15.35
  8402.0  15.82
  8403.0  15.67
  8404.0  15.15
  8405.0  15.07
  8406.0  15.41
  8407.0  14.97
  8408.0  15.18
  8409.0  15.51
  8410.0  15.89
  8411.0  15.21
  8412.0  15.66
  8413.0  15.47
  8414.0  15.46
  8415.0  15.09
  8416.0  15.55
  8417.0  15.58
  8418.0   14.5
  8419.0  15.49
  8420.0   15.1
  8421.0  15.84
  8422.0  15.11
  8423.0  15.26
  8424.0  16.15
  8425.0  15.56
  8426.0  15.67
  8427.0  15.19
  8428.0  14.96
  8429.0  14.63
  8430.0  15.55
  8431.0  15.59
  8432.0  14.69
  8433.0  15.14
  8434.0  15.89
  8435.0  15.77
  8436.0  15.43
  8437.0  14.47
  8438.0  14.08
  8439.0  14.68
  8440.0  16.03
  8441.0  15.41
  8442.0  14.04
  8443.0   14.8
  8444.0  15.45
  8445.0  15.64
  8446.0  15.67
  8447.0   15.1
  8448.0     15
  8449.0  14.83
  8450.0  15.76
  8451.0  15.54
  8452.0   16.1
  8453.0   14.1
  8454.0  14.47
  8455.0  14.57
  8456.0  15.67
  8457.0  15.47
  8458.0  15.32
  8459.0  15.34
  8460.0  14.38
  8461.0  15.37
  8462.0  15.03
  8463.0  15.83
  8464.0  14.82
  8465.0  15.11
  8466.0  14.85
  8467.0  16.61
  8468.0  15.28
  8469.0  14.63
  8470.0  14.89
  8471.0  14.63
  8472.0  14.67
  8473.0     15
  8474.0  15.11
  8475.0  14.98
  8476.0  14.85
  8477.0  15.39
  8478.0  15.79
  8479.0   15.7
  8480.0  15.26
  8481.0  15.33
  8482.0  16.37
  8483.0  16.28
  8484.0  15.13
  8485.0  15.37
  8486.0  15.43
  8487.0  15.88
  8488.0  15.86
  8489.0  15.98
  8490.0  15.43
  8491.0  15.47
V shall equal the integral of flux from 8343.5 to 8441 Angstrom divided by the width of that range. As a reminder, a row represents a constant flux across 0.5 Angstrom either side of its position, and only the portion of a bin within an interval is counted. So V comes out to 15.5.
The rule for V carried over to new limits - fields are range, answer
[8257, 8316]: 15.8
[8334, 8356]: 15.5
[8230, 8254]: 16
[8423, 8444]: 15.2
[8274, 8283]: 16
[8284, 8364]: 15.7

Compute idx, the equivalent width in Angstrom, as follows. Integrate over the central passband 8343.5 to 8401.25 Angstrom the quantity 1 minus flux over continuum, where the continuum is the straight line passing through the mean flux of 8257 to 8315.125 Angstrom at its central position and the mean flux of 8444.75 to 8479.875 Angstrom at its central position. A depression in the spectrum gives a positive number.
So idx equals -0.42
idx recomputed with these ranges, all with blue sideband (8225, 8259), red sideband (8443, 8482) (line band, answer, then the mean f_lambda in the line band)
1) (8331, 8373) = 0.1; 15.6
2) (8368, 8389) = -0.4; 15.8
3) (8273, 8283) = -0.1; 16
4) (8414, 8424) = 0.0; 15.3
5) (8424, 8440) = 0.1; 15.2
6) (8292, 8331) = 0.0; 15.8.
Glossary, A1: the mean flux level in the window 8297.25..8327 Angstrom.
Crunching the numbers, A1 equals 15.8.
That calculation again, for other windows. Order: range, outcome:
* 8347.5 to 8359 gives 15.5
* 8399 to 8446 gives 15.3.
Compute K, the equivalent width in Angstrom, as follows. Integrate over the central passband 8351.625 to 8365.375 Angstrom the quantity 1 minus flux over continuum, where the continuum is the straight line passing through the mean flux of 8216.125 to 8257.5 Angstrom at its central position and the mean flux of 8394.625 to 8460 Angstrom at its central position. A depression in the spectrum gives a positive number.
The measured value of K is -0.2 Angstrom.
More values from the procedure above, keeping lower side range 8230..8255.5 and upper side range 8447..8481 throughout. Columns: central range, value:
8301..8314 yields 0.1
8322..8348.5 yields 0.2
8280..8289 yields 0.0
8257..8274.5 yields 0.0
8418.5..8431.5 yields -0.1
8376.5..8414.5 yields -0.2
